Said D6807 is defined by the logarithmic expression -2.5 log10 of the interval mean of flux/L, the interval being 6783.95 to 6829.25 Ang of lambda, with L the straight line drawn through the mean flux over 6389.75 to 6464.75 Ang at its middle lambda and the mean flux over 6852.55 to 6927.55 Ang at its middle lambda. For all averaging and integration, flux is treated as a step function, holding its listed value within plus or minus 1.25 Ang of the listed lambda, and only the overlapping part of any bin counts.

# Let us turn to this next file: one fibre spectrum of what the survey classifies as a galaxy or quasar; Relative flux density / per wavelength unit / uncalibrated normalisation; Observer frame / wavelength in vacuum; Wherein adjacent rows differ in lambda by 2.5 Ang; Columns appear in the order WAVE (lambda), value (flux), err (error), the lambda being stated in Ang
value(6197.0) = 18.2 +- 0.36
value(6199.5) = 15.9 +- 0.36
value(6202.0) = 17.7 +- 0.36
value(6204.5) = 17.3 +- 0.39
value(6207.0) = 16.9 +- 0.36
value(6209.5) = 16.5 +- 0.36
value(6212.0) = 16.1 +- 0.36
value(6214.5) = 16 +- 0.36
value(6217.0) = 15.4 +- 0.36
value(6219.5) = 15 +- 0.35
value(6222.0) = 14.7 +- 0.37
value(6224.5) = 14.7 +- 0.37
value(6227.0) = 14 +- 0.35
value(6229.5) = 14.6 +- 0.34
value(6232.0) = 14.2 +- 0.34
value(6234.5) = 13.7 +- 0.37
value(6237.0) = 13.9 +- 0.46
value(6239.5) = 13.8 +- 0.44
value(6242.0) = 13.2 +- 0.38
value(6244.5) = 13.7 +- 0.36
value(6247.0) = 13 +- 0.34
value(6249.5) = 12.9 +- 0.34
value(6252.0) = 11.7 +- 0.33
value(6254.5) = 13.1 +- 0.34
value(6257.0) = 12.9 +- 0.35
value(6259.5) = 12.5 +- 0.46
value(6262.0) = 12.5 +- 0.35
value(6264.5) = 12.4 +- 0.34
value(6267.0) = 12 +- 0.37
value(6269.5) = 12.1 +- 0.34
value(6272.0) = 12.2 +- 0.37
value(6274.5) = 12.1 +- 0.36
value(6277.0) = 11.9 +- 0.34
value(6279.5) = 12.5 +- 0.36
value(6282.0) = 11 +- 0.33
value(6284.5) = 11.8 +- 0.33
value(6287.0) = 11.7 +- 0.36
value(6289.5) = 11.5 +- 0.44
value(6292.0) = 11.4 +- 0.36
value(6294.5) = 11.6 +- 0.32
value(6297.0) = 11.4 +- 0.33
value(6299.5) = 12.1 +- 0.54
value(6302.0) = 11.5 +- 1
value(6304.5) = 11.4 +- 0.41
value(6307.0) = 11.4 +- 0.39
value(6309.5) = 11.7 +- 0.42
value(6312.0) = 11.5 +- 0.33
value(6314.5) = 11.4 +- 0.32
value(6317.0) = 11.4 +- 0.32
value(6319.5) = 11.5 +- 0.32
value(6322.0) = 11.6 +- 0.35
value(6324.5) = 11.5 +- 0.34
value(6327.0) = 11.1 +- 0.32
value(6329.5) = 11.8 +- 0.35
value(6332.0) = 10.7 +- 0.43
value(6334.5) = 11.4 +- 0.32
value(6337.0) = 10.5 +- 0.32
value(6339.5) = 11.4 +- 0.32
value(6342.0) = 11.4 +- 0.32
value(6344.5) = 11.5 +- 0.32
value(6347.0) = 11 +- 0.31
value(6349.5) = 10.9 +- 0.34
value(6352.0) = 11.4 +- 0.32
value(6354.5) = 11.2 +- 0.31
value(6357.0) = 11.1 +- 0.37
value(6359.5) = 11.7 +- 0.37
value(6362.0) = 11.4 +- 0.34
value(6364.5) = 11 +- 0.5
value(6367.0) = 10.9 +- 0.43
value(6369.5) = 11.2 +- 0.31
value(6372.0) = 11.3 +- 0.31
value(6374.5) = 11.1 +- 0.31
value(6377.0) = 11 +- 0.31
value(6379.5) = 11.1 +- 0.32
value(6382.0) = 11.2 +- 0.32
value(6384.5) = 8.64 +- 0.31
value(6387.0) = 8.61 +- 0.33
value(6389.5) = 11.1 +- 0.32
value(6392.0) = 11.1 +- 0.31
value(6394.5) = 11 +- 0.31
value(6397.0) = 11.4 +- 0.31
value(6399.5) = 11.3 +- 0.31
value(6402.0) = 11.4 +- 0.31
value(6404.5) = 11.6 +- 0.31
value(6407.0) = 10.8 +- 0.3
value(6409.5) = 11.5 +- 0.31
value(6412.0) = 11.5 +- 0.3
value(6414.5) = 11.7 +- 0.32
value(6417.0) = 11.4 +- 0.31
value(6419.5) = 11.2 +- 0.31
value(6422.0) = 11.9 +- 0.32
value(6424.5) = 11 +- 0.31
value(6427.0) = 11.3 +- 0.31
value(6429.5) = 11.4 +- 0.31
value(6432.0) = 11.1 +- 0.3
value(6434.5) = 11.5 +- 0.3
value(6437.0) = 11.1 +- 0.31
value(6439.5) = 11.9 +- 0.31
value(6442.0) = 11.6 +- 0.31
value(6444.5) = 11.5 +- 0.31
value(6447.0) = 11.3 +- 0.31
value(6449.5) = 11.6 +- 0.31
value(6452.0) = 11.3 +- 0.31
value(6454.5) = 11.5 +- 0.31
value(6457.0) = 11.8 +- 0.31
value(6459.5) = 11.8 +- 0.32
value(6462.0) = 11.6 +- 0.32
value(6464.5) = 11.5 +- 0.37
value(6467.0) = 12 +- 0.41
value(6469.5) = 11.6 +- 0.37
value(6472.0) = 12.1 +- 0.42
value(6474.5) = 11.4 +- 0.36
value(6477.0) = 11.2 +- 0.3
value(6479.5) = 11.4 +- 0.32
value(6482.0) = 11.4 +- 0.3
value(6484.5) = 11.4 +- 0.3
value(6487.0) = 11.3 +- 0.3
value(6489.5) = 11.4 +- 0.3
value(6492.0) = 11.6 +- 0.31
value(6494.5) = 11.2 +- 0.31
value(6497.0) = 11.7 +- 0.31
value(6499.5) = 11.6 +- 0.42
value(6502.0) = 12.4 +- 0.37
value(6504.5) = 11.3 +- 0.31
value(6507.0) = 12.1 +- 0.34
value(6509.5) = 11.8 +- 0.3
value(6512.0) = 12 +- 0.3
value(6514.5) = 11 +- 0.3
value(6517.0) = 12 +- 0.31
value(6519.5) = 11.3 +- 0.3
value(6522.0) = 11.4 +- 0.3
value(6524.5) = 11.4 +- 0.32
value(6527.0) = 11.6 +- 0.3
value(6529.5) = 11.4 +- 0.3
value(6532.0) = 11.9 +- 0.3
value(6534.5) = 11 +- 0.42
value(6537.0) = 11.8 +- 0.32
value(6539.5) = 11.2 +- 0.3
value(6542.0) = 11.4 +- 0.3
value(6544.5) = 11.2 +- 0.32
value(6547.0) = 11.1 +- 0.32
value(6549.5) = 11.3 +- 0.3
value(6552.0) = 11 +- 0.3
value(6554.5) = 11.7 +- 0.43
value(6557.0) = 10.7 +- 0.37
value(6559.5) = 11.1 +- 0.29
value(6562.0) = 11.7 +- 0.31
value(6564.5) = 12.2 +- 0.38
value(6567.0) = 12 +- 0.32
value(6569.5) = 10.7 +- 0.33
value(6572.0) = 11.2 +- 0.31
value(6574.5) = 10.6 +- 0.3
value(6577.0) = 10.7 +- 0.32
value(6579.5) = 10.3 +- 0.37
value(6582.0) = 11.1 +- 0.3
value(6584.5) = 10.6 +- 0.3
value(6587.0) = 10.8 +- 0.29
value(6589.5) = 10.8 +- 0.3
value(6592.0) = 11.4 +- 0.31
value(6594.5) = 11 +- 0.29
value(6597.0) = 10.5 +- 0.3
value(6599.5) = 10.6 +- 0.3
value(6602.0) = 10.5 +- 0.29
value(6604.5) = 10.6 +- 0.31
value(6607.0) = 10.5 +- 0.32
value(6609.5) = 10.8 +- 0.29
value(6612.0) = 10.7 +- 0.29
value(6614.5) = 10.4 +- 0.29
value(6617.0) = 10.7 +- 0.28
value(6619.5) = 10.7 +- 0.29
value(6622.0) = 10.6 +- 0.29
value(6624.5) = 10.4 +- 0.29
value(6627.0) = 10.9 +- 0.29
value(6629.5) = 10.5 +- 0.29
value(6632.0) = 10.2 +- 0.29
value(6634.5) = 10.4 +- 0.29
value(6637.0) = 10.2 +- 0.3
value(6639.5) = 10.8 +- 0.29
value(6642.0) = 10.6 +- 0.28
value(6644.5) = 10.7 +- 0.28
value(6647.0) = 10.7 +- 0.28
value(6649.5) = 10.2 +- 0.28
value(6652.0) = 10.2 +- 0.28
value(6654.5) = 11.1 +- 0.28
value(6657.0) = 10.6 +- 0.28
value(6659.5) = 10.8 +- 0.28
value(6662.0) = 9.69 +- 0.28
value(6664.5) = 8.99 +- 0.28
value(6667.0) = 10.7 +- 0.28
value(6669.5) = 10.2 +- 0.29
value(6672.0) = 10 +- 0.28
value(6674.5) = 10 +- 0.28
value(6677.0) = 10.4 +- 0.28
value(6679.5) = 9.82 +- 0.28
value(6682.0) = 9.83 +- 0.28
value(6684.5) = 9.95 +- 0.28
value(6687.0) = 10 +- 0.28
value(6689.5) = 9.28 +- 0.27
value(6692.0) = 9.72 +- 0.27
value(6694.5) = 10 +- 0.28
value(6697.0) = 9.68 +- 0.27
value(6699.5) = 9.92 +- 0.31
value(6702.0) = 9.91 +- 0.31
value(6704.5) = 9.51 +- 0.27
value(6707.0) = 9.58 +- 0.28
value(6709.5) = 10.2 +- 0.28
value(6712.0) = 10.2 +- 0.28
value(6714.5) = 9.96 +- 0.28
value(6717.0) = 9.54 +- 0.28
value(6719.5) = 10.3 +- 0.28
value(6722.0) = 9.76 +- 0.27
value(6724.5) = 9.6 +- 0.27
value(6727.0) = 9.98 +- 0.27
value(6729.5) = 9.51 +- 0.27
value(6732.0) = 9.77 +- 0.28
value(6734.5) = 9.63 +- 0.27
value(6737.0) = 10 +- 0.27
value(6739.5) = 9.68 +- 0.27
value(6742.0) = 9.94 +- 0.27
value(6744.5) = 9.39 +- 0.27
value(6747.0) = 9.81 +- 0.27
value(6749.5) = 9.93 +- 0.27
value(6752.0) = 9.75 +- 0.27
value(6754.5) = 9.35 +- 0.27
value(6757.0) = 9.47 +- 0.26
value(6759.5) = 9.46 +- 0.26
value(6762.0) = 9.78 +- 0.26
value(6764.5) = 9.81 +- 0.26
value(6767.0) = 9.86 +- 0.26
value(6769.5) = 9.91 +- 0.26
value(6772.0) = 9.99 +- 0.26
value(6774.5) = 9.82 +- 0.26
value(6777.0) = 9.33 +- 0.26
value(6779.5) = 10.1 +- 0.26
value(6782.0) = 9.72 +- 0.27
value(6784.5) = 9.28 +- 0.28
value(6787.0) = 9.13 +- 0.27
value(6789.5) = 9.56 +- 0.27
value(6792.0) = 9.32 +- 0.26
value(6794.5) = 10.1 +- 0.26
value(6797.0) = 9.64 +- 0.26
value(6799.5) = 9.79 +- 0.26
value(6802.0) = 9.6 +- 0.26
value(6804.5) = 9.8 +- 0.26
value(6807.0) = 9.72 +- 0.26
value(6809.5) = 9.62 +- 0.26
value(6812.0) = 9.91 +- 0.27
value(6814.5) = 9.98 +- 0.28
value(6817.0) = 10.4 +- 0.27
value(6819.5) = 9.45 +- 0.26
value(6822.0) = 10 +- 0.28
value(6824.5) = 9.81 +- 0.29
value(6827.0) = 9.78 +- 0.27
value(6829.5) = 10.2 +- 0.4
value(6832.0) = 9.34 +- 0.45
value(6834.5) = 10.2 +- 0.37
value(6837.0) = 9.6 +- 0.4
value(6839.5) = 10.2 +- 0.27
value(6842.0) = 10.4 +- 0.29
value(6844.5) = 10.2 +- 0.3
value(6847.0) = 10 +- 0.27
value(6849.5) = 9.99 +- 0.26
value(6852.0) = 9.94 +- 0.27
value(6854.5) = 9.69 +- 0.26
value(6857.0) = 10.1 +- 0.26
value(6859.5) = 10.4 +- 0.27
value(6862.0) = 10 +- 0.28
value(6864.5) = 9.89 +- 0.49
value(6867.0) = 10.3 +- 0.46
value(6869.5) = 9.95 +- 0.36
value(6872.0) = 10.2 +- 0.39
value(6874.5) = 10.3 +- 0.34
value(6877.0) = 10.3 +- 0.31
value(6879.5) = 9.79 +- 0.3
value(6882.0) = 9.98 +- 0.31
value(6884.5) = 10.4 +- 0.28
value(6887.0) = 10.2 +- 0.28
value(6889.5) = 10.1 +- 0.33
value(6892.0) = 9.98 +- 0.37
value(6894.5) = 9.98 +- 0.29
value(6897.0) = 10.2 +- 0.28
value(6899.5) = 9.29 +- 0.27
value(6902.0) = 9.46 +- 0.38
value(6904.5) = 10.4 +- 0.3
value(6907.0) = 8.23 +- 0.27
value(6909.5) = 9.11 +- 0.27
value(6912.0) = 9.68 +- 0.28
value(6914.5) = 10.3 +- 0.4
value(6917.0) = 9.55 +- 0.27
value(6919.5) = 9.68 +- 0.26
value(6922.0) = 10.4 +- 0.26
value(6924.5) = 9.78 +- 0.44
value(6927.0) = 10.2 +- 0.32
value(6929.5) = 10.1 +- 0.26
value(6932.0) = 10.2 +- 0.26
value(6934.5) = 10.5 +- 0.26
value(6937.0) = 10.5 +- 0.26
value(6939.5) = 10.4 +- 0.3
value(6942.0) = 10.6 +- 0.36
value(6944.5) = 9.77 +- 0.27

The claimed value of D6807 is 0.05 mag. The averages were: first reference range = 11.4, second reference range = 9.93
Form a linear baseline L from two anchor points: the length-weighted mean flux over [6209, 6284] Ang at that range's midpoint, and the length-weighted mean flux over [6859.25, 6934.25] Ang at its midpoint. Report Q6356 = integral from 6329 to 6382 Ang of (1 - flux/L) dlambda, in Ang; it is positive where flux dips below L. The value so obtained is 6.9 Ang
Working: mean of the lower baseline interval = 13.4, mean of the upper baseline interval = 9.95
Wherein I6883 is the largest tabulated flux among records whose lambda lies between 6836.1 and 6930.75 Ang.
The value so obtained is 10.4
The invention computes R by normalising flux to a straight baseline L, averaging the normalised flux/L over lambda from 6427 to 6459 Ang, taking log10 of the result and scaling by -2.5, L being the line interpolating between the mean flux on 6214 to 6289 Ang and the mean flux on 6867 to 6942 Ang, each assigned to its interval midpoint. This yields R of 0.07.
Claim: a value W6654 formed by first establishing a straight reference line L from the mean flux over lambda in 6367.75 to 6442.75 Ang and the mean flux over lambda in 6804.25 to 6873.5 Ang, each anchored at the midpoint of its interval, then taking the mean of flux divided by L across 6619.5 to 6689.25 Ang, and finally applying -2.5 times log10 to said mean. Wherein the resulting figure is 0.02 mag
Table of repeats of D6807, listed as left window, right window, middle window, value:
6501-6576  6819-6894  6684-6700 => 0.10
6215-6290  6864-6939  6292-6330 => 0.11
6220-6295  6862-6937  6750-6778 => 0.09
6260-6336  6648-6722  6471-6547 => -0.07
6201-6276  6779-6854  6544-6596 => 0.05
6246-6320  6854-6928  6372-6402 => 0.08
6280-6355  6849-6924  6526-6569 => -0.06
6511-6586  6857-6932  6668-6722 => 0.09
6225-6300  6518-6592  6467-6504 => 0.00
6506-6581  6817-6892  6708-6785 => 0.08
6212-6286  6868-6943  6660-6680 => 0.12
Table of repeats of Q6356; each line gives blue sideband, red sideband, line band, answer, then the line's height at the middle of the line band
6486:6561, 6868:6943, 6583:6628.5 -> 1.8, 11.1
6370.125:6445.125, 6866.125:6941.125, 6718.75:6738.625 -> 1.1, 10.4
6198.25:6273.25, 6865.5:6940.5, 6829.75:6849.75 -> 0.7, 10.4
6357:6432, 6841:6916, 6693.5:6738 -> 2.2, 10.3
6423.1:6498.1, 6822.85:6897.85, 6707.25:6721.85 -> 0.8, 10.6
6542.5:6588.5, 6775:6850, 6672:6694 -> 1.3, 10.5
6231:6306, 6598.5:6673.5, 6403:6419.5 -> 0.3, 11.6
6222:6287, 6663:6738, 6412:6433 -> 0.7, 11.8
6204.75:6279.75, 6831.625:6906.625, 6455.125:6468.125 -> 0.7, 12.4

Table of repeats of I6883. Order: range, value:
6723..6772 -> 10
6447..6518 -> 12.4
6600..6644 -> 10.9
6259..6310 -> 12.5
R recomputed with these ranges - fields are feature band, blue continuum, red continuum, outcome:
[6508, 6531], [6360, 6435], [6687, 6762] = -0.094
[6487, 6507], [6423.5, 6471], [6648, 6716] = -0.041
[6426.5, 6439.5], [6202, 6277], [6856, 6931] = 0.127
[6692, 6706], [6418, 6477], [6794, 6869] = 0.074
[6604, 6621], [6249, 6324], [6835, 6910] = 0.019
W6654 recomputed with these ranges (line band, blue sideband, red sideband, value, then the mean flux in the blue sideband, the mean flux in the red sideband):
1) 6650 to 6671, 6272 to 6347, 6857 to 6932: 0.030 mag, 11.5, 9.94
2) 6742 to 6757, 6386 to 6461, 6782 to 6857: 0.047 mag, 11.3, 9.82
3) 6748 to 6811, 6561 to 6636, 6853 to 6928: 0.064 mag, 10.8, 9.93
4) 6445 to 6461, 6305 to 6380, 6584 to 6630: -0.050 mag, 11.3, 10.7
